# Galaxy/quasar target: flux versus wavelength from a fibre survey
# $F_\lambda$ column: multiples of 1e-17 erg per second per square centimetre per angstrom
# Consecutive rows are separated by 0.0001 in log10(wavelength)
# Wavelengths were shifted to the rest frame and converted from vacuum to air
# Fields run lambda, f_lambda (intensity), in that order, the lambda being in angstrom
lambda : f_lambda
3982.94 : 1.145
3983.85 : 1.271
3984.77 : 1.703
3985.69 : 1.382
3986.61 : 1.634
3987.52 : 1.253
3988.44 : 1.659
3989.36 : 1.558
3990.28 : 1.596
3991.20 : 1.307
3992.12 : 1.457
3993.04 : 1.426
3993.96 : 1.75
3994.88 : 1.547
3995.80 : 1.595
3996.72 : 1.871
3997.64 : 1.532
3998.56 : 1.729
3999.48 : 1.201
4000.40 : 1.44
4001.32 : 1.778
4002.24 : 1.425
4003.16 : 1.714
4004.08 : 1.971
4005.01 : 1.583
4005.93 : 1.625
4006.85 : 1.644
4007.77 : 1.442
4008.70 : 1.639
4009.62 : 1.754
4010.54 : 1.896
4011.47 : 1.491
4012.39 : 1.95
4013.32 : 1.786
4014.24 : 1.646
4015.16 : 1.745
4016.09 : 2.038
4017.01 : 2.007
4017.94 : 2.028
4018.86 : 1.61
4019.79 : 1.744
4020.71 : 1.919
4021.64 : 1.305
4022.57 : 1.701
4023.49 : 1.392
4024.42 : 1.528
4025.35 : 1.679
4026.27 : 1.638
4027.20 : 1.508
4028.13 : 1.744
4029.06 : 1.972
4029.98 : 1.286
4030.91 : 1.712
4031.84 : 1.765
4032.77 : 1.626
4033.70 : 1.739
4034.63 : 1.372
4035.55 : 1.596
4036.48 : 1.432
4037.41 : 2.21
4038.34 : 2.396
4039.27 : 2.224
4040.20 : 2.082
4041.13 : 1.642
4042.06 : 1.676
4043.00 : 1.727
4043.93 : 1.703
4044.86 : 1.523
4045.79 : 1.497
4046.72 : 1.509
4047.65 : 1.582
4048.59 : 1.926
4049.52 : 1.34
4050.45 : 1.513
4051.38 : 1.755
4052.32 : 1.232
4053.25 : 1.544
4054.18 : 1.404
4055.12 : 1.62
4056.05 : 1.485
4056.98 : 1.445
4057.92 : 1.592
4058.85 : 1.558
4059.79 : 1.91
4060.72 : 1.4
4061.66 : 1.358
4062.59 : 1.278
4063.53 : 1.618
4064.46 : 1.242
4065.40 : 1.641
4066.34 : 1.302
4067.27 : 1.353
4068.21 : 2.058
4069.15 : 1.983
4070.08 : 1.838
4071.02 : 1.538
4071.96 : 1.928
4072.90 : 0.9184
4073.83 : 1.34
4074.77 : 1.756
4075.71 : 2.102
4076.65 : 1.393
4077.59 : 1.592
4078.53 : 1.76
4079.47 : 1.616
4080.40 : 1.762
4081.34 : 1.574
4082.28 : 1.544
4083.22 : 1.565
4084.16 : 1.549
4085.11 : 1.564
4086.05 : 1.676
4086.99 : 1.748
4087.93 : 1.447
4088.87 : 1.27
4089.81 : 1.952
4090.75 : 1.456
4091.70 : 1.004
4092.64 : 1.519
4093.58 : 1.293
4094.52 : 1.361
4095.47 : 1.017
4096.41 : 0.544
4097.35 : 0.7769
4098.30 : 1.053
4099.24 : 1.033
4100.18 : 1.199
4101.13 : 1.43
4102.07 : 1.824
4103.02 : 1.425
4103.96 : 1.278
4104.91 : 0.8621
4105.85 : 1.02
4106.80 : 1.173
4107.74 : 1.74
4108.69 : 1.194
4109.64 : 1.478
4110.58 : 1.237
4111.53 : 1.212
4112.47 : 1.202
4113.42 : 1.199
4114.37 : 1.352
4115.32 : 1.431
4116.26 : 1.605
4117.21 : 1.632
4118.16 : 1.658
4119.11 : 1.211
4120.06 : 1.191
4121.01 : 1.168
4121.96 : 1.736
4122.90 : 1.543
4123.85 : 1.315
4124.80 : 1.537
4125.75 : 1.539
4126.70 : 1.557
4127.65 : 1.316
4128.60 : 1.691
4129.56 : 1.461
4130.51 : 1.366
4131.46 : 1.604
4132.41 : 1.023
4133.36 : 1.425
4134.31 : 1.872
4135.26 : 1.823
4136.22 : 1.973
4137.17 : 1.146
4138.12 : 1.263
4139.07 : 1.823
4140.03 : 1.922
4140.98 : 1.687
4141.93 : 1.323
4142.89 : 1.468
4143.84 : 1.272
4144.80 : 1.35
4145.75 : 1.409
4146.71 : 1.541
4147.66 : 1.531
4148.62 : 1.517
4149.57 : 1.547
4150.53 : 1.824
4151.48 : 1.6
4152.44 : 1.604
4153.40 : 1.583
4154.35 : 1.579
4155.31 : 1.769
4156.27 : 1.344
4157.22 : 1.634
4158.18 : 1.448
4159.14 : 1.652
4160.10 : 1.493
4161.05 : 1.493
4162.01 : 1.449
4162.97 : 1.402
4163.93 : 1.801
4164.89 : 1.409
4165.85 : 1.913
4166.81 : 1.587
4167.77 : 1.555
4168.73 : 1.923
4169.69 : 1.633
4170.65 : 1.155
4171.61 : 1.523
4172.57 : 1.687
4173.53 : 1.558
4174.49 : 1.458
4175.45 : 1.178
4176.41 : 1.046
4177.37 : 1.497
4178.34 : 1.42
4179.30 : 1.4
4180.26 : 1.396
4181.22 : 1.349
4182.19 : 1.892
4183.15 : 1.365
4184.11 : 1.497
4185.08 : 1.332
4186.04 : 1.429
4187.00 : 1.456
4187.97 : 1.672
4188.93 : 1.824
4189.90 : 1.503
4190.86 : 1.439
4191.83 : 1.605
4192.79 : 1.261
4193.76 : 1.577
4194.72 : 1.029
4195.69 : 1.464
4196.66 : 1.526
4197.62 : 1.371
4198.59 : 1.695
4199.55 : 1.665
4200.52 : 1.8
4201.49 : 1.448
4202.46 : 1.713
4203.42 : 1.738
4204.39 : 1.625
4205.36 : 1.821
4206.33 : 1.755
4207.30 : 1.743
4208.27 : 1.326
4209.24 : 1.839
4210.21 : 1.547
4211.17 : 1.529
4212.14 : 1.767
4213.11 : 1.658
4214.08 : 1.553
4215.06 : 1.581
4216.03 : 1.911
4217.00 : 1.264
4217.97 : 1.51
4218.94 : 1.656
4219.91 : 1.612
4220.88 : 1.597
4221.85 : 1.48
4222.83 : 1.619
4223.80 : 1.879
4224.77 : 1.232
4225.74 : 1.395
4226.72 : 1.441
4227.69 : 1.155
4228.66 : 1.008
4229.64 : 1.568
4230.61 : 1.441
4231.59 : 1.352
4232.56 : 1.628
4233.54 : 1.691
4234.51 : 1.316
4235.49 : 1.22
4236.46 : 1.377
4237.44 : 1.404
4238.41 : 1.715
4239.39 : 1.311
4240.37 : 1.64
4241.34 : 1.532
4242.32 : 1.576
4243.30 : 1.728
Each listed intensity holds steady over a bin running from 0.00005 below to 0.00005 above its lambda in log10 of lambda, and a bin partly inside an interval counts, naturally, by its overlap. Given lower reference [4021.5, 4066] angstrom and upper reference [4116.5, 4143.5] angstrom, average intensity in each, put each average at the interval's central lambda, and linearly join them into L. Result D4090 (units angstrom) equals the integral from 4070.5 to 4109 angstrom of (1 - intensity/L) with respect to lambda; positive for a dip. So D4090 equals 3.7 angstrom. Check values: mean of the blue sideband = 1.62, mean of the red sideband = 1.51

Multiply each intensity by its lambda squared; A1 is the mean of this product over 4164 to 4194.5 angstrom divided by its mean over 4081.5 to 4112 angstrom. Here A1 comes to 1.18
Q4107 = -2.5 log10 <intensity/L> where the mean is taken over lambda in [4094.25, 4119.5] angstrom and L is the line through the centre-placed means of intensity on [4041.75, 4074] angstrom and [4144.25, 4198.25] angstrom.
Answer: 0.21 mag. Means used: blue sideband 1.55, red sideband 1.51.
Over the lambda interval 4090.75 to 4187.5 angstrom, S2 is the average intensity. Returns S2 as 1.44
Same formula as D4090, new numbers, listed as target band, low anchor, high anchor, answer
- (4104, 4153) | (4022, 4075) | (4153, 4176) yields 3.7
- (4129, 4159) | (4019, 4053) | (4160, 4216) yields 0.7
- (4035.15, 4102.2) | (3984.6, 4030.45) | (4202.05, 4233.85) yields 3.0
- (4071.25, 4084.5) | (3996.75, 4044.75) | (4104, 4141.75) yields -0.4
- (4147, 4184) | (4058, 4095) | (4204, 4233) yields 0.5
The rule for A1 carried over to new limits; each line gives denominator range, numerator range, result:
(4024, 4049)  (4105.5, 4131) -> 0.85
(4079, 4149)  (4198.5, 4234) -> 1.16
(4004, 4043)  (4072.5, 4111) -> 0.83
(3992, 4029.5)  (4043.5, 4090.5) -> 0.97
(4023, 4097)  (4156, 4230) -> 1.03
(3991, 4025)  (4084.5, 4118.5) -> 0.84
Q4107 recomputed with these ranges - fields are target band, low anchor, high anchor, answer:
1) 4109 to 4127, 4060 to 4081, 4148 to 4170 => 0.133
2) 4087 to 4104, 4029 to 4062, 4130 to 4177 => 0.235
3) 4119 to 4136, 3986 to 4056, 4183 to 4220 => 0.088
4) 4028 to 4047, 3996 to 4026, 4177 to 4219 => -0.047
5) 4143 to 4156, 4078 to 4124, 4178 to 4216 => -0.053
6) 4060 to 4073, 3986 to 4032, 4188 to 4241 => 0.038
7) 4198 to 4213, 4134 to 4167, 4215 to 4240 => -0.112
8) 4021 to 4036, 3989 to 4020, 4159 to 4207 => 0.029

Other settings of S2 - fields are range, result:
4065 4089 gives 1.61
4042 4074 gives 1.55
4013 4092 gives 1.63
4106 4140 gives 1.45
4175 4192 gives 1.46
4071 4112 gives 1.4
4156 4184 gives 1.51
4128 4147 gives 1.52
